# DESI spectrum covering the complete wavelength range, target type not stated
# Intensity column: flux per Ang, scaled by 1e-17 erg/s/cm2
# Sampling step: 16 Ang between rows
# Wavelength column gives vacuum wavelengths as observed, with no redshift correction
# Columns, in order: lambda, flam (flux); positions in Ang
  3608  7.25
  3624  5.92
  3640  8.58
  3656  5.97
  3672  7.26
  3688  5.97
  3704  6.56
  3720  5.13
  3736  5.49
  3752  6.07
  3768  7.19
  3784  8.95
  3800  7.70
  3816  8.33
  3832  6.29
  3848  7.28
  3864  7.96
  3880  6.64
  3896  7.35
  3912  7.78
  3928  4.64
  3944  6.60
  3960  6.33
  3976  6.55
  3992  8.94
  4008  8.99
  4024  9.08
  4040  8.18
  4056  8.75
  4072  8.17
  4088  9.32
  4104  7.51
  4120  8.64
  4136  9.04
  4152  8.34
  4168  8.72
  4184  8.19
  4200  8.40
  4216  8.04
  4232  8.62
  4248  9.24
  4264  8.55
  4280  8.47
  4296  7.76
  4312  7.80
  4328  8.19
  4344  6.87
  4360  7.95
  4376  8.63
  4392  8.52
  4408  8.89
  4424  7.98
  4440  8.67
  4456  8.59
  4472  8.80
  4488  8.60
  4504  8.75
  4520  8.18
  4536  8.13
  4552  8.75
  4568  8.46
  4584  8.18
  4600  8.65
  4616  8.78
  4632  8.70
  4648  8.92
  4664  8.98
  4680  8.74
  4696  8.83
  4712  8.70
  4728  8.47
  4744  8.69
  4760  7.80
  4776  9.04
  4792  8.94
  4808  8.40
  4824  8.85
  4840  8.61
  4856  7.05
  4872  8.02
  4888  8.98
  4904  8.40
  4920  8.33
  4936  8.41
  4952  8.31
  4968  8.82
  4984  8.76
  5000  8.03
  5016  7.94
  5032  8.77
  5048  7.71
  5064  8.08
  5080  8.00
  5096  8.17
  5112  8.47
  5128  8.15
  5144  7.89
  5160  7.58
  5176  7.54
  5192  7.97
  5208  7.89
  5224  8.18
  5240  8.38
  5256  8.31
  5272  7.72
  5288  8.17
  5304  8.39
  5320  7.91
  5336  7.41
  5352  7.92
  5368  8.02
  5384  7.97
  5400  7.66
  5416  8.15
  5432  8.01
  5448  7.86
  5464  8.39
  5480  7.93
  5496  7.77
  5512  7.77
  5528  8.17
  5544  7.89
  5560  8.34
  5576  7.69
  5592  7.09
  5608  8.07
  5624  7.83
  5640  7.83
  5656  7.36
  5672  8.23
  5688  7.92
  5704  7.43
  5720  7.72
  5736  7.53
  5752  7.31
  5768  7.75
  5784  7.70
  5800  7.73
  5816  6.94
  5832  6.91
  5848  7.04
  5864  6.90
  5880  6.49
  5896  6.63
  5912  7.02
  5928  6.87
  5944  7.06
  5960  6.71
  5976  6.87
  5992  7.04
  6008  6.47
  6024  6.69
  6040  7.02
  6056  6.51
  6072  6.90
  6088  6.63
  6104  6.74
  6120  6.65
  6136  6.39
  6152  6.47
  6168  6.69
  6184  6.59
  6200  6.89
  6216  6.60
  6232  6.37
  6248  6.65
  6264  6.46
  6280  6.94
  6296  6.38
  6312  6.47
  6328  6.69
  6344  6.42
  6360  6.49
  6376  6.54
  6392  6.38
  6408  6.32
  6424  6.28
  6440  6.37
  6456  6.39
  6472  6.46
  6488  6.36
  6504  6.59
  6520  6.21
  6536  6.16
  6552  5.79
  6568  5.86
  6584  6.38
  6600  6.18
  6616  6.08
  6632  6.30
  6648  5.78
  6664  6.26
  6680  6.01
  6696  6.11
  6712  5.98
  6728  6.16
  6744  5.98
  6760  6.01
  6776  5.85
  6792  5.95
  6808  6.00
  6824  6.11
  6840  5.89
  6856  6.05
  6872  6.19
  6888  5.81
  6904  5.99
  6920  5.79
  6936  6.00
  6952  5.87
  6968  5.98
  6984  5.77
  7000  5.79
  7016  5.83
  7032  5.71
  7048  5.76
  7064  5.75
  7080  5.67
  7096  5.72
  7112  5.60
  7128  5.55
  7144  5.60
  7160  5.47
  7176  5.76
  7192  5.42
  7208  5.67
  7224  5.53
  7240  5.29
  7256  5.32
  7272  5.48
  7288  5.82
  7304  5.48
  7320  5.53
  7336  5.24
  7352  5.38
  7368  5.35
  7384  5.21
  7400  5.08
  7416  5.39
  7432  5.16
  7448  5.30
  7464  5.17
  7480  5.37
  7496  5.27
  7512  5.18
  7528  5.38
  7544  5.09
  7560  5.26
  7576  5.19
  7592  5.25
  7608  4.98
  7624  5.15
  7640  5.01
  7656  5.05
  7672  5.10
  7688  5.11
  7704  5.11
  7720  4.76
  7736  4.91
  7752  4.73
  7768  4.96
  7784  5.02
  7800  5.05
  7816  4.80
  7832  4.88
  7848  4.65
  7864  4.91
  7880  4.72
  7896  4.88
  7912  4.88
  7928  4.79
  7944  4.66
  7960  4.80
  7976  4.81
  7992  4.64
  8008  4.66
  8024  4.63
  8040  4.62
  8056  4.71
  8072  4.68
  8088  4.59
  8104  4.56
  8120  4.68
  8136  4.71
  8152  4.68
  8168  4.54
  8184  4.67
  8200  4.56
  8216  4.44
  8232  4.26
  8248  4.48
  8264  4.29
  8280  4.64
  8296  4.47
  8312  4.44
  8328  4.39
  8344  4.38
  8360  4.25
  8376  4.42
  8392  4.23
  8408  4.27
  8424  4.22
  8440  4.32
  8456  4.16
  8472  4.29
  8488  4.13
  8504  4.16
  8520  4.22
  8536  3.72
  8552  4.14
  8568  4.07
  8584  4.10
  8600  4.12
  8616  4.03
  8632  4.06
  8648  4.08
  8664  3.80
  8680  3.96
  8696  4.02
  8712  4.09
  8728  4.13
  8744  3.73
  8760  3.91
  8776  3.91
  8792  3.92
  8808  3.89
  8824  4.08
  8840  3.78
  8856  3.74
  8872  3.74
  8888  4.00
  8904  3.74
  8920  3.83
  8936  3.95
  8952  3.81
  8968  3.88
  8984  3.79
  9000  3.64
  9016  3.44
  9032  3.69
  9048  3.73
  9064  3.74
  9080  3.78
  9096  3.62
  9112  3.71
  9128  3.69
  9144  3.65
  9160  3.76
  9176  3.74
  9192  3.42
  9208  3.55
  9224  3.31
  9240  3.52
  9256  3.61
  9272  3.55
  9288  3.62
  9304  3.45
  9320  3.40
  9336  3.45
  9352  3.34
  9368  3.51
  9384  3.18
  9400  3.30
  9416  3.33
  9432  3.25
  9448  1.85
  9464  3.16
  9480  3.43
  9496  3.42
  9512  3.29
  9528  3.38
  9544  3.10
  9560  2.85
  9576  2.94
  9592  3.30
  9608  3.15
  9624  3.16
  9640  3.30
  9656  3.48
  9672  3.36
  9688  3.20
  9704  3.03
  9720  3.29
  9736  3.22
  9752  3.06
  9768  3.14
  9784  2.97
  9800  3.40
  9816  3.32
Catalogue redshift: 0.00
